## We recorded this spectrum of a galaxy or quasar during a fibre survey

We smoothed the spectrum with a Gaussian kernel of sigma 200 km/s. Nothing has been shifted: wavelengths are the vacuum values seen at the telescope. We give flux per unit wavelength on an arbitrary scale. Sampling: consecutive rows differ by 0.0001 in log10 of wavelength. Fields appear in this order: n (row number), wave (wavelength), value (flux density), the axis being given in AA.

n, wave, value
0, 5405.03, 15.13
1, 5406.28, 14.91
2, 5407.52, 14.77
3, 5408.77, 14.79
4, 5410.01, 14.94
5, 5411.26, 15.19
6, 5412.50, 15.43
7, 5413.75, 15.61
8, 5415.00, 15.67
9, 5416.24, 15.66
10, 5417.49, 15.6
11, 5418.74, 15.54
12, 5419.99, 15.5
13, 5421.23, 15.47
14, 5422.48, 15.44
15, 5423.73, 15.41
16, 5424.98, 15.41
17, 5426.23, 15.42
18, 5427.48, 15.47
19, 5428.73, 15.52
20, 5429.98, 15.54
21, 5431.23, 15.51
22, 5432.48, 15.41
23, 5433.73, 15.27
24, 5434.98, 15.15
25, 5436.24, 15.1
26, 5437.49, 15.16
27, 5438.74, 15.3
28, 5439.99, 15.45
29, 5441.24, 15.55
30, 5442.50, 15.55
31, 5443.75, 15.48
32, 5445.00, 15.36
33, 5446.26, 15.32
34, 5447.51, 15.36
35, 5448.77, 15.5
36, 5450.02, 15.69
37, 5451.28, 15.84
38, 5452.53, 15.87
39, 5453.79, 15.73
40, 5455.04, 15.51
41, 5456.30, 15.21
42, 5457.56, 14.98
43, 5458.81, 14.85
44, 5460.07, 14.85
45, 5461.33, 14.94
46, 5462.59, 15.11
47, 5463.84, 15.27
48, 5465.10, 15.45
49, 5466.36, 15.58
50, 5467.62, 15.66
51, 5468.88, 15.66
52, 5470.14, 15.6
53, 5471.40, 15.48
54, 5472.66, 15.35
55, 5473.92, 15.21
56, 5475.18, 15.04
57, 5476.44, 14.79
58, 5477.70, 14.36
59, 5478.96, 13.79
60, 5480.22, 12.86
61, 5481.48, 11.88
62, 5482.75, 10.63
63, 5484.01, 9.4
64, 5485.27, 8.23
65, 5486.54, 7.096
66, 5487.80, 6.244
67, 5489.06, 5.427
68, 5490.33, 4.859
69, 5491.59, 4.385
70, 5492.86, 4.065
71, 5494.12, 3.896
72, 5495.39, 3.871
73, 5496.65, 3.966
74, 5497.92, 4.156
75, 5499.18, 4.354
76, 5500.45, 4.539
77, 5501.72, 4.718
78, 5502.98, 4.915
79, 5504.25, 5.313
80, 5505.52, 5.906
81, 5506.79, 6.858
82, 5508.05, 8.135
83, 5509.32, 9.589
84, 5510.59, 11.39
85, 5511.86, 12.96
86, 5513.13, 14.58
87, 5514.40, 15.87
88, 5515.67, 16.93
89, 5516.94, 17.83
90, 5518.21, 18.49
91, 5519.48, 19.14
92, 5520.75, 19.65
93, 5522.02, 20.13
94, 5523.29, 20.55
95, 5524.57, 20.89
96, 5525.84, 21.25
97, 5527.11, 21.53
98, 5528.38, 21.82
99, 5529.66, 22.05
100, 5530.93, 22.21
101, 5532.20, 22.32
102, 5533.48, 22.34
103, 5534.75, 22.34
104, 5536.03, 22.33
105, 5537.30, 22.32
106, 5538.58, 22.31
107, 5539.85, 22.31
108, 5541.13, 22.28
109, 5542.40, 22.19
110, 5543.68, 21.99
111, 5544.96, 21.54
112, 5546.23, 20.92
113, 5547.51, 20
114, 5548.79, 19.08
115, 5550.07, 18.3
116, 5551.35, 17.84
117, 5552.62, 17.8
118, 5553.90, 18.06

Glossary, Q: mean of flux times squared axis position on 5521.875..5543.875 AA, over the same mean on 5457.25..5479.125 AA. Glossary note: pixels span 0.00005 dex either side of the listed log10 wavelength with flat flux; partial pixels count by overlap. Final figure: 1.5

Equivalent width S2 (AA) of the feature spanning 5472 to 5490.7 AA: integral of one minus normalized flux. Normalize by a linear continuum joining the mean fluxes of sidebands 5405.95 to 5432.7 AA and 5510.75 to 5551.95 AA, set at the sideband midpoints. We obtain 7.1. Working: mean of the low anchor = 15.4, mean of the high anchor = 20.1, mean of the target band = 11.1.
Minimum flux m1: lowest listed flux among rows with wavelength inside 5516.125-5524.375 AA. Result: 17.83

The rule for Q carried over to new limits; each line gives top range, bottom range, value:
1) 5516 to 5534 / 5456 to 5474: 1.38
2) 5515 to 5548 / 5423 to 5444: 1.42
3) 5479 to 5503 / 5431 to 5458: 0.43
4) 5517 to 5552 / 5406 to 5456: 1.41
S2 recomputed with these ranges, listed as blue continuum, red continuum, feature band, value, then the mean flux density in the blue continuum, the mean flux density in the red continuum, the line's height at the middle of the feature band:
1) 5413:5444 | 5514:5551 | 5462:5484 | 4.0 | 15.4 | 20.7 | 17.7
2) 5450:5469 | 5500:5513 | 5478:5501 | 8.2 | 15.4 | 7.75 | 10.5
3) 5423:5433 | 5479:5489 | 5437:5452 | -2.0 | 15.5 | 9.5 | 13.7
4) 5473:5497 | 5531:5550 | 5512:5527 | -1.4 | 9.08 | 21.6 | 16.9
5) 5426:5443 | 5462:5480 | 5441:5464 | -0.2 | 15.4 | 15.1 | 15.3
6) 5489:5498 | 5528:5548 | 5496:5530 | -0.6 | 4.27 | 22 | 12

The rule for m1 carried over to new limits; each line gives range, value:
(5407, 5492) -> 4.385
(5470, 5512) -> 3.871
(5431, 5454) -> 15.1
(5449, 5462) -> 14.85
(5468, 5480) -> 13.79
